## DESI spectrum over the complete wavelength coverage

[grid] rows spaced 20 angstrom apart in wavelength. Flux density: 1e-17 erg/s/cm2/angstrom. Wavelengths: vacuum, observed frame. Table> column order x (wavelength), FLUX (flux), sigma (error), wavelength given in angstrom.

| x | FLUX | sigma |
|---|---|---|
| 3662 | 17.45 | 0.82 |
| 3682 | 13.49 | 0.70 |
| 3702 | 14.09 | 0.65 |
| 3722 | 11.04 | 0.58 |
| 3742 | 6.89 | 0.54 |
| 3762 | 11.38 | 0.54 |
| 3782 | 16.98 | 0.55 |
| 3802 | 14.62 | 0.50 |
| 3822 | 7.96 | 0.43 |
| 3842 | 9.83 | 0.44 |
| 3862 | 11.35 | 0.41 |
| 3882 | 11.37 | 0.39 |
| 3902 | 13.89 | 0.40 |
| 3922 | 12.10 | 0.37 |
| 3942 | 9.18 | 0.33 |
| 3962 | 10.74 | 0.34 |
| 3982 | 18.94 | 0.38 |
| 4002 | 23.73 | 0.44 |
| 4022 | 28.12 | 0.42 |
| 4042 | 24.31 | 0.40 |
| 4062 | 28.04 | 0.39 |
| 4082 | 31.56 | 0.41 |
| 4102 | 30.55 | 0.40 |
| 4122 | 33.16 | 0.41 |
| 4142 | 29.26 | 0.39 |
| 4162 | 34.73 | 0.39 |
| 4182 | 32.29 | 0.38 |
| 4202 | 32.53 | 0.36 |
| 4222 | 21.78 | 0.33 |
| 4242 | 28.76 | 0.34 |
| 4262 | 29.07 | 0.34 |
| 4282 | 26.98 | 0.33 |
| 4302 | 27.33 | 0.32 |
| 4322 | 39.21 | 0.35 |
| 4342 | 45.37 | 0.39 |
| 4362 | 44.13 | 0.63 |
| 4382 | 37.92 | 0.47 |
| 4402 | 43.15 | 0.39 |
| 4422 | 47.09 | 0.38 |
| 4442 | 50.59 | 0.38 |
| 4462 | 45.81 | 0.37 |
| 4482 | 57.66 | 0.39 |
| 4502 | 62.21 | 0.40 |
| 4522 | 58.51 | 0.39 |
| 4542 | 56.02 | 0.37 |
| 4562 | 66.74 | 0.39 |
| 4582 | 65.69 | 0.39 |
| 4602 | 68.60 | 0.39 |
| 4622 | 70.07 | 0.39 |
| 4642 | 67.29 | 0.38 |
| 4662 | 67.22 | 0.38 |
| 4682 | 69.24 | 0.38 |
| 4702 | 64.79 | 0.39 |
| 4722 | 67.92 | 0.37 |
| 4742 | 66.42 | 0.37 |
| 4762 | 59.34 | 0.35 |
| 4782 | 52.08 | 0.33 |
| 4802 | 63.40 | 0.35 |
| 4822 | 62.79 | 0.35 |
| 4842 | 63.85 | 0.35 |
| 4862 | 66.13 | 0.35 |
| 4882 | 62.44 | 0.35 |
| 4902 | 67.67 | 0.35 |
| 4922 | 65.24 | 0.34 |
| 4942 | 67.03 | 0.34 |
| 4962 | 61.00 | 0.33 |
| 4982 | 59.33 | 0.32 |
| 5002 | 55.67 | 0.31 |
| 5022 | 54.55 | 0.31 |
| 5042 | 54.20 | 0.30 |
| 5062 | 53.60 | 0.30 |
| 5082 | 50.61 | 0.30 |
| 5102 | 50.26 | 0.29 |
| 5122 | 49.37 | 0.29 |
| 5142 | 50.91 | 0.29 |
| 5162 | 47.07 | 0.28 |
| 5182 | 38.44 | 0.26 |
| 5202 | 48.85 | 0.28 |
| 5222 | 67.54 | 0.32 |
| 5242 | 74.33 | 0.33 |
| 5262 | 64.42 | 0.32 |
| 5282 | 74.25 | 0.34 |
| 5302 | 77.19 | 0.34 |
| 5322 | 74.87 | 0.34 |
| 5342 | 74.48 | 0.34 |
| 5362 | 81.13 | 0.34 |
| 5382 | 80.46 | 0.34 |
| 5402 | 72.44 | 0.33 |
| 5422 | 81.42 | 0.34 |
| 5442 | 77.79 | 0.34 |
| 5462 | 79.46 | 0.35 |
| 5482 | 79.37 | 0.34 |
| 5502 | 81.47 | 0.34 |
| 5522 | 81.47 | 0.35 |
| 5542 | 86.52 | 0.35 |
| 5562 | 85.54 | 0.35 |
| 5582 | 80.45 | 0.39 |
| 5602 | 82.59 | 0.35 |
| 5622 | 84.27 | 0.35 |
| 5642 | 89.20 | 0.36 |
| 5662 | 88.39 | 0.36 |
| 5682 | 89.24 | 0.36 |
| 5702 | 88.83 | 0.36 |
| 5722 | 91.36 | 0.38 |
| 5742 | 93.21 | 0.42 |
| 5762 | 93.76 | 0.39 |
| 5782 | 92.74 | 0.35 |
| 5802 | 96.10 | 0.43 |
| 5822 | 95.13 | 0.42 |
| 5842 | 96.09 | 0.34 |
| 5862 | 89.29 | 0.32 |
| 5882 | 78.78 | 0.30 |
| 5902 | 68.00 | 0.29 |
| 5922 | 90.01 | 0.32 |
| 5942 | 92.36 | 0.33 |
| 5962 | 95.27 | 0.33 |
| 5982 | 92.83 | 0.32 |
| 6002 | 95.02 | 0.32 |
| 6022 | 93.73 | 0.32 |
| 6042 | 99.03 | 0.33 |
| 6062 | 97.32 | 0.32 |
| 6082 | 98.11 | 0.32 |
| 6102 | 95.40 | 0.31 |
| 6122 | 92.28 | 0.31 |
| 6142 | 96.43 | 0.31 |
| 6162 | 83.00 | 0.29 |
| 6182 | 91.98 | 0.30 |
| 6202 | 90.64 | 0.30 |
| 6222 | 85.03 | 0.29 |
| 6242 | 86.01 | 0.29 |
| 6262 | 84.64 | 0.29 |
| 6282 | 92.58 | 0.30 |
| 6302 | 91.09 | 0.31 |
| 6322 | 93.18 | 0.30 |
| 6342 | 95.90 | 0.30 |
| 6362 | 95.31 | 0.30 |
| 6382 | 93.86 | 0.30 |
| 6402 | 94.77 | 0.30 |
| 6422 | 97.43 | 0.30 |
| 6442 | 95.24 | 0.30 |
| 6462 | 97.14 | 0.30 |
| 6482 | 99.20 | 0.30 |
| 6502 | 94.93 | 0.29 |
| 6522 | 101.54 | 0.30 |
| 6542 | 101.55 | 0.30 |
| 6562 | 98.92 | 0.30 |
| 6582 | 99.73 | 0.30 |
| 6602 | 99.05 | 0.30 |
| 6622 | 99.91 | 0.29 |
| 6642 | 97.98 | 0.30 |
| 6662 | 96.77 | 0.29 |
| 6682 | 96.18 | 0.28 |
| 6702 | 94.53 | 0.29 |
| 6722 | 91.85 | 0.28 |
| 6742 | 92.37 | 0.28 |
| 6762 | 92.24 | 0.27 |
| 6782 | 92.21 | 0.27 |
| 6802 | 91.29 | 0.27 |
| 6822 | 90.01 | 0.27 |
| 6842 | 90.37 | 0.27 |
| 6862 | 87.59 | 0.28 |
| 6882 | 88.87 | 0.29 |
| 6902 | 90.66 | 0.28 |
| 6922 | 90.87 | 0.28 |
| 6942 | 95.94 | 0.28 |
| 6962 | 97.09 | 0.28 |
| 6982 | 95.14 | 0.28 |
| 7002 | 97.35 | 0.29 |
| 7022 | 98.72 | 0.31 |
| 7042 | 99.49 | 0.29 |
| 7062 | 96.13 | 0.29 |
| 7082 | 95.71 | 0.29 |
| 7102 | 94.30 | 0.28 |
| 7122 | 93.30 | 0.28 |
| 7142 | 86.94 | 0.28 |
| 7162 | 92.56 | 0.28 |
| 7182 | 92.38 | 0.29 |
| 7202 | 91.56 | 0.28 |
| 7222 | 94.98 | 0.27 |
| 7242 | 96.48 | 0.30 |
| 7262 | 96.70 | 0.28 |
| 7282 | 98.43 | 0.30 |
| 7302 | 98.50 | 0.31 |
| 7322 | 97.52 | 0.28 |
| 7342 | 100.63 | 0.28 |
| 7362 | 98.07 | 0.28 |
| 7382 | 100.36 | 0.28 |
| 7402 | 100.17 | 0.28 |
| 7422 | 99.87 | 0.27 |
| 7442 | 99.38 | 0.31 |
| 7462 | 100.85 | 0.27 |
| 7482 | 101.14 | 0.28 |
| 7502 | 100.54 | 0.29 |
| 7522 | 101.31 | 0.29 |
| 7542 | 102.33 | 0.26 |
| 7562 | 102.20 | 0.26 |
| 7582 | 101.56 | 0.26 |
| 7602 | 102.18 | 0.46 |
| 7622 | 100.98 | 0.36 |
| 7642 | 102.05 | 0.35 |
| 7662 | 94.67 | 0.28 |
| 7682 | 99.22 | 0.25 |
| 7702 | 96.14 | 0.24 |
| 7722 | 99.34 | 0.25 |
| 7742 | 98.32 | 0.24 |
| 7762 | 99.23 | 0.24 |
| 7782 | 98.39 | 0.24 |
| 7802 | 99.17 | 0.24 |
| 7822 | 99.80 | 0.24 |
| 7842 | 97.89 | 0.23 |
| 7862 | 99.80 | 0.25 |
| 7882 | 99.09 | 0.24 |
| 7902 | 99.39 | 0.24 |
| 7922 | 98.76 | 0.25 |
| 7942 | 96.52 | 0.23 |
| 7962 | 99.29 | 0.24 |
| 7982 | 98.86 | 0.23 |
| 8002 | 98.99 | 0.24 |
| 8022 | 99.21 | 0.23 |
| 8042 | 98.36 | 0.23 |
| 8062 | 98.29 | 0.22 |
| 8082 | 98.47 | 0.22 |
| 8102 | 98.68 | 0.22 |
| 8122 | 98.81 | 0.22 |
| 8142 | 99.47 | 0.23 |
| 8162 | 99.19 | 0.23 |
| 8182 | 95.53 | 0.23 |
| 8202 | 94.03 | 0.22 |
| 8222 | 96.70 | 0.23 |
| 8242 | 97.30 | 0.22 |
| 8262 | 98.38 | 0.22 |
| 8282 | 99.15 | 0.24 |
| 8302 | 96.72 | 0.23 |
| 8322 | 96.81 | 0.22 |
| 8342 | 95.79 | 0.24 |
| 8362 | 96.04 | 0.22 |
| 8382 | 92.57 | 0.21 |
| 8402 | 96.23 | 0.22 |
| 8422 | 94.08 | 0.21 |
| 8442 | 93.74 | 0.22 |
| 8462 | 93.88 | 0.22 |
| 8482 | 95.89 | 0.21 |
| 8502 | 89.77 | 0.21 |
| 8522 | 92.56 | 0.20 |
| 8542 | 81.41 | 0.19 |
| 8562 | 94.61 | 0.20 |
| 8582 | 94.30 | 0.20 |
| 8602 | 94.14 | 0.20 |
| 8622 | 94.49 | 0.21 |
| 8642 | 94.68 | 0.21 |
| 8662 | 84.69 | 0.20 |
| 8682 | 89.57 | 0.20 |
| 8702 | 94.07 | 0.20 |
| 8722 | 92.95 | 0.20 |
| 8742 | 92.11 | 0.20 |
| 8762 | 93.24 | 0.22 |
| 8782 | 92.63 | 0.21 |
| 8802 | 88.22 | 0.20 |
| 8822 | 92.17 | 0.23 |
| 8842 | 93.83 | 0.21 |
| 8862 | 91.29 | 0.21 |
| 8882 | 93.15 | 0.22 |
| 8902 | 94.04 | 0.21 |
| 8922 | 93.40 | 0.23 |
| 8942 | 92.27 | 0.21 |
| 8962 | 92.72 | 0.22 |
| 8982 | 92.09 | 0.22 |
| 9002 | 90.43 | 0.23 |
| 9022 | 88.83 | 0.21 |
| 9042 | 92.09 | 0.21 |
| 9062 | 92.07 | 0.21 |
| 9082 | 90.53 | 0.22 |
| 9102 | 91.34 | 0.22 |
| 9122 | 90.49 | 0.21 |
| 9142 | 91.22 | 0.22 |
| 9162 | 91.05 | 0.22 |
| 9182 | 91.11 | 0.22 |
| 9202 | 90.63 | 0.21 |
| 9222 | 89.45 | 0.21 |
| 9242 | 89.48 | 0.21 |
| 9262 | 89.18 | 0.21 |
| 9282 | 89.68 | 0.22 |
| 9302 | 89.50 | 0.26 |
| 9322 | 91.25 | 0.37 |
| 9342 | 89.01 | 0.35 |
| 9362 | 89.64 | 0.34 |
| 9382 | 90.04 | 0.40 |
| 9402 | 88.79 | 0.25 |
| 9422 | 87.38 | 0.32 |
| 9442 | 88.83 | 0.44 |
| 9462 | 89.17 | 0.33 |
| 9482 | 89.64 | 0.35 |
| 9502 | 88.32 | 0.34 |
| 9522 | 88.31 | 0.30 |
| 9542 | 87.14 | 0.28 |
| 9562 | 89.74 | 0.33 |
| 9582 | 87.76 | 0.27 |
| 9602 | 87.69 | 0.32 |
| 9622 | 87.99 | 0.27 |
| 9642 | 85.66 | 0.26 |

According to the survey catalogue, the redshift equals 0.000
